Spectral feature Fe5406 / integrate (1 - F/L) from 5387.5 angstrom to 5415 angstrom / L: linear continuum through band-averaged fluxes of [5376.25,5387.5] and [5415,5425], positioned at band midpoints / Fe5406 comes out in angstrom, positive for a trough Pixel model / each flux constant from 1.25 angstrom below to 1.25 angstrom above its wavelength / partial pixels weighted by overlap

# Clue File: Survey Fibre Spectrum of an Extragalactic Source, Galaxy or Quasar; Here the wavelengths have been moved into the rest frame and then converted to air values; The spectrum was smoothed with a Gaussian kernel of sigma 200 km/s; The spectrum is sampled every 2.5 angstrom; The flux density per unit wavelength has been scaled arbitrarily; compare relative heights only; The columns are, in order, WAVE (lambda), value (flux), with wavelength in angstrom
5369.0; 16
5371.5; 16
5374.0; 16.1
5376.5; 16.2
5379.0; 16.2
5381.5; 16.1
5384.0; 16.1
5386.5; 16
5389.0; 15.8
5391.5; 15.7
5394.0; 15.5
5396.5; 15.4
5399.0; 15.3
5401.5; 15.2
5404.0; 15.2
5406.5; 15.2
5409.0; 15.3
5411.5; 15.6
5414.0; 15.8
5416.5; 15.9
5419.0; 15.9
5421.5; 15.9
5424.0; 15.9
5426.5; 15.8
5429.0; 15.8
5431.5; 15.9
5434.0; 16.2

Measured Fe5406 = 0.9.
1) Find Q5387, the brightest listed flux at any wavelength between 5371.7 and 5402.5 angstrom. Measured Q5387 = 16.2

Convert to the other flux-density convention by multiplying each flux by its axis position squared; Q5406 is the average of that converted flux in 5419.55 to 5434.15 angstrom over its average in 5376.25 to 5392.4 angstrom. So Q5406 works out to 1.01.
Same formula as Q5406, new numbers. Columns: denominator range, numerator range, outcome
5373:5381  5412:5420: 0.99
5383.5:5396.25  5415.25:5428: 1.02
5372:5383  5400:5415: 0.96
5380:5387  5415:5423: 1.00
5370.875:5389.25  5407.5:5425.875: 0.99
